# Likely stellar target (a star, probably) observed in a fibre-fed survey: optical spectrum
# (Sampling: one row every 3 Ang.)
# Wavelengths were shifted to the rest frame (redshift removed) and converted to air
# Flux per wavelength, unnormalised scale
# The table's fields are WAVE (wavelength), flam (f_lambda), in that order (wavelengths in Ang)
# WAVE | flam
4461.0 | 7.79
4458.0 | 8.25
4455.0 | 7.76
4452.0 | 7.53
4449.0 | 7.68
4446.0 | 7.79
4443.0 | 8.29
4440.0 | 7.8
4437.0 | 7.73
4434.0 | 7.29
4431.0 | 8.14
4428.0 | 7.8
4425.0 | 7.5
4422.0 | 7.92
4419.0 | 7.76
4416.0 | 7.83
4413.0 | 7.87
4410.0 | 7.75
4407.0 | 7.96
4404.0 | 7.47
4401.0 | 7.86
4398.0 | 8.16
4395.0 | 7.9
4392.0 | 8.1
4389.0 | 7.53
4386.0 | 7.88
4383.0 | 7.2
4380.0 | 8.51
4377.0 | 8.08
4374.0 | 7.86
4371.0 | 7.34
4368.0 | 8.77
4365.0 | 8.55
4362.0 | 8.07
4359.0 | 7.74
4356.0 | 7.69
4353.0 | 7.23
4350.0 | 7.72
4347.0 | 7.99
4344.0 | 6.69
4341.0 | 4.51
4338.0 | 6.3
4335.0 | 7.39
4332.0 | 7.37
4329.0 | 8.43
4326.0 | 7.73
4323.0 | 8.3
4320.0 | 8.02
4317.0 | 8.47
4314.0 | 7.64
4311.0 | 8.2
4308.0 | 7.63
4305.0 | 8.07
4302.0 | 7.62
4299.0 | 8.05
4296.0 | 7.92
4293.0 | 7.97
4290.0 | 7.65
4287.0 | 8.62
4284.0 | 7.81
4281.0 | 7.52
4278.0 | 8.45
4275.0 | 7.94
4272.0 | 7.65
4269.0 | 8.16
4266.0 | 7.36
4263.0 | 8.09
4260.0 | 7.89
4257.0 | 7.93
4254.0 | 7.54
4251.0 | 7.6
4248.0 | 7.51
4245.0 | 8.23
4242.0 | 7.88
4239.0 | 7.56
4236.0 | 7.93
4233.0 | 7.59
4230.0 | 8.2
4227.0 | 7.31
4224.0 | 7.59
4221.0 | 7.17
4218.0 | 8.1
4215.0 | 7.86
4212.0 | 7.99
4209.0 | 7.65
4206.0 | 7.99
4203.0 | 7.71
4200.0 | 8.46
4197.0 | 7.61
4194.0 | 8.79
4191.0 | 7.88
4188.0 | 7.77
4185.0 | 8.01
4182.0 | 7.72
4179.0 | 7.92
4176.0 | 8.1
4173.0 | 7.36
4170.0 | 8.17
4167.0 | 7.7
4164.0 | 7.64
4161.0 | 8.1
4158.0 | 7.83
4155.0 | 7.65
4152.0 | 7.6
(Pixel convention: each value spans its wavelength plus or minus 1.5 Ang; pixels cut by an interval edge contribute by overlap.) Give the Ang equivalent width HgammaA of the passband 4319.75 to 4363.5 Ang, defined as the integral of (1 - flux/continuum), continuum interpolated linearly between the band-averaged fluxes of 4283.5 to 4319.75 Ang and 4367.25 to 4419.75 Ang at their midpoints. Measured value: 2.95 Ang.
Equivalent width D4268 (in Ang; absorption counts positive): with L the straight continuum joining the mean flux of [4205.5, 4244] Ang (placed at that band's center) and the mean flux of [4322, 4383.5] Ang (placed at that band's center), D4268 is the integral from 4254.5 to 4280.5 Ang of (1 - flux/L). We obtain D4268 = -0.7 Ang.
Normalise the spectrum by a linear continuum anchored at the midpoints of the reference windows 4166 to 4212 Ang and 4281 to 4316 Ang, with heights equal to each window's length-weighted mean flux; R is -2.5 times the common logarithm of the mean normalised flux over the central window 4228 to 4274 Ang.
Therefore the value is 0.02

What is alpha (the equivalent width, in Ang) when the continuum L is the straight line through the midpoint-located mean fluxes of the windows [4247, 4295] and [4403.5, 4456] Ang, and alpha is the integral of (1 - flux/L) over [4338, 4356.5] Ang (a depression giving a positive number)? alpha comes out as 2.2 Ang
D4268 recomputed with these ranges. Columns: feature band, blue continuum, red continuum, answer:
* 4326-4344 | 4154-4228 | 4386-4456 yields 2.2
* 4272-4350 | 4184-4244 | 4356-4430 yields 1.8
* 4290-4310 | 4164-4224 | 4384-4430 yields -0.1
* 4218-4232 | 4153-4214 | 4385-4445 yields 0.5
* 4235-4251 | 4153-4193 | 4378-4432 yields 0.1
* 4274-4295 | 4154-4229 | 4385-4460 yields -0.4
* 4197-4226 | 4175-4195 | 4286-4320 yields 0.7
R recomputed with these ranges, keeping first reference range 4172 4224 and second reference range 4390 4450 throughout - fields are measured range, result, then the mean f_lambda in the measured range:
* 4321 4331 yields -0.03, 8.11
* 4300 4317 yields -0.01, 7.89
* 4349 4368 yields -0.01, 7.91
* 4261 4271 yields 0.00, 7.86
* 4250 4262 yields 0.02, 7.76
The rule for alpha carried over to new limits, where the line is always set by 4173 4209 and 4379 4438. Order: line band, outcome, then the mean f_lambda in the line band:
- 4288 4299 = 0.0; 7.91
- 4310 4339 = 0.2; 7.8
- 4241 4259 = 0.3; 7.78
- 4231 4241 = 0.2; 7.73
